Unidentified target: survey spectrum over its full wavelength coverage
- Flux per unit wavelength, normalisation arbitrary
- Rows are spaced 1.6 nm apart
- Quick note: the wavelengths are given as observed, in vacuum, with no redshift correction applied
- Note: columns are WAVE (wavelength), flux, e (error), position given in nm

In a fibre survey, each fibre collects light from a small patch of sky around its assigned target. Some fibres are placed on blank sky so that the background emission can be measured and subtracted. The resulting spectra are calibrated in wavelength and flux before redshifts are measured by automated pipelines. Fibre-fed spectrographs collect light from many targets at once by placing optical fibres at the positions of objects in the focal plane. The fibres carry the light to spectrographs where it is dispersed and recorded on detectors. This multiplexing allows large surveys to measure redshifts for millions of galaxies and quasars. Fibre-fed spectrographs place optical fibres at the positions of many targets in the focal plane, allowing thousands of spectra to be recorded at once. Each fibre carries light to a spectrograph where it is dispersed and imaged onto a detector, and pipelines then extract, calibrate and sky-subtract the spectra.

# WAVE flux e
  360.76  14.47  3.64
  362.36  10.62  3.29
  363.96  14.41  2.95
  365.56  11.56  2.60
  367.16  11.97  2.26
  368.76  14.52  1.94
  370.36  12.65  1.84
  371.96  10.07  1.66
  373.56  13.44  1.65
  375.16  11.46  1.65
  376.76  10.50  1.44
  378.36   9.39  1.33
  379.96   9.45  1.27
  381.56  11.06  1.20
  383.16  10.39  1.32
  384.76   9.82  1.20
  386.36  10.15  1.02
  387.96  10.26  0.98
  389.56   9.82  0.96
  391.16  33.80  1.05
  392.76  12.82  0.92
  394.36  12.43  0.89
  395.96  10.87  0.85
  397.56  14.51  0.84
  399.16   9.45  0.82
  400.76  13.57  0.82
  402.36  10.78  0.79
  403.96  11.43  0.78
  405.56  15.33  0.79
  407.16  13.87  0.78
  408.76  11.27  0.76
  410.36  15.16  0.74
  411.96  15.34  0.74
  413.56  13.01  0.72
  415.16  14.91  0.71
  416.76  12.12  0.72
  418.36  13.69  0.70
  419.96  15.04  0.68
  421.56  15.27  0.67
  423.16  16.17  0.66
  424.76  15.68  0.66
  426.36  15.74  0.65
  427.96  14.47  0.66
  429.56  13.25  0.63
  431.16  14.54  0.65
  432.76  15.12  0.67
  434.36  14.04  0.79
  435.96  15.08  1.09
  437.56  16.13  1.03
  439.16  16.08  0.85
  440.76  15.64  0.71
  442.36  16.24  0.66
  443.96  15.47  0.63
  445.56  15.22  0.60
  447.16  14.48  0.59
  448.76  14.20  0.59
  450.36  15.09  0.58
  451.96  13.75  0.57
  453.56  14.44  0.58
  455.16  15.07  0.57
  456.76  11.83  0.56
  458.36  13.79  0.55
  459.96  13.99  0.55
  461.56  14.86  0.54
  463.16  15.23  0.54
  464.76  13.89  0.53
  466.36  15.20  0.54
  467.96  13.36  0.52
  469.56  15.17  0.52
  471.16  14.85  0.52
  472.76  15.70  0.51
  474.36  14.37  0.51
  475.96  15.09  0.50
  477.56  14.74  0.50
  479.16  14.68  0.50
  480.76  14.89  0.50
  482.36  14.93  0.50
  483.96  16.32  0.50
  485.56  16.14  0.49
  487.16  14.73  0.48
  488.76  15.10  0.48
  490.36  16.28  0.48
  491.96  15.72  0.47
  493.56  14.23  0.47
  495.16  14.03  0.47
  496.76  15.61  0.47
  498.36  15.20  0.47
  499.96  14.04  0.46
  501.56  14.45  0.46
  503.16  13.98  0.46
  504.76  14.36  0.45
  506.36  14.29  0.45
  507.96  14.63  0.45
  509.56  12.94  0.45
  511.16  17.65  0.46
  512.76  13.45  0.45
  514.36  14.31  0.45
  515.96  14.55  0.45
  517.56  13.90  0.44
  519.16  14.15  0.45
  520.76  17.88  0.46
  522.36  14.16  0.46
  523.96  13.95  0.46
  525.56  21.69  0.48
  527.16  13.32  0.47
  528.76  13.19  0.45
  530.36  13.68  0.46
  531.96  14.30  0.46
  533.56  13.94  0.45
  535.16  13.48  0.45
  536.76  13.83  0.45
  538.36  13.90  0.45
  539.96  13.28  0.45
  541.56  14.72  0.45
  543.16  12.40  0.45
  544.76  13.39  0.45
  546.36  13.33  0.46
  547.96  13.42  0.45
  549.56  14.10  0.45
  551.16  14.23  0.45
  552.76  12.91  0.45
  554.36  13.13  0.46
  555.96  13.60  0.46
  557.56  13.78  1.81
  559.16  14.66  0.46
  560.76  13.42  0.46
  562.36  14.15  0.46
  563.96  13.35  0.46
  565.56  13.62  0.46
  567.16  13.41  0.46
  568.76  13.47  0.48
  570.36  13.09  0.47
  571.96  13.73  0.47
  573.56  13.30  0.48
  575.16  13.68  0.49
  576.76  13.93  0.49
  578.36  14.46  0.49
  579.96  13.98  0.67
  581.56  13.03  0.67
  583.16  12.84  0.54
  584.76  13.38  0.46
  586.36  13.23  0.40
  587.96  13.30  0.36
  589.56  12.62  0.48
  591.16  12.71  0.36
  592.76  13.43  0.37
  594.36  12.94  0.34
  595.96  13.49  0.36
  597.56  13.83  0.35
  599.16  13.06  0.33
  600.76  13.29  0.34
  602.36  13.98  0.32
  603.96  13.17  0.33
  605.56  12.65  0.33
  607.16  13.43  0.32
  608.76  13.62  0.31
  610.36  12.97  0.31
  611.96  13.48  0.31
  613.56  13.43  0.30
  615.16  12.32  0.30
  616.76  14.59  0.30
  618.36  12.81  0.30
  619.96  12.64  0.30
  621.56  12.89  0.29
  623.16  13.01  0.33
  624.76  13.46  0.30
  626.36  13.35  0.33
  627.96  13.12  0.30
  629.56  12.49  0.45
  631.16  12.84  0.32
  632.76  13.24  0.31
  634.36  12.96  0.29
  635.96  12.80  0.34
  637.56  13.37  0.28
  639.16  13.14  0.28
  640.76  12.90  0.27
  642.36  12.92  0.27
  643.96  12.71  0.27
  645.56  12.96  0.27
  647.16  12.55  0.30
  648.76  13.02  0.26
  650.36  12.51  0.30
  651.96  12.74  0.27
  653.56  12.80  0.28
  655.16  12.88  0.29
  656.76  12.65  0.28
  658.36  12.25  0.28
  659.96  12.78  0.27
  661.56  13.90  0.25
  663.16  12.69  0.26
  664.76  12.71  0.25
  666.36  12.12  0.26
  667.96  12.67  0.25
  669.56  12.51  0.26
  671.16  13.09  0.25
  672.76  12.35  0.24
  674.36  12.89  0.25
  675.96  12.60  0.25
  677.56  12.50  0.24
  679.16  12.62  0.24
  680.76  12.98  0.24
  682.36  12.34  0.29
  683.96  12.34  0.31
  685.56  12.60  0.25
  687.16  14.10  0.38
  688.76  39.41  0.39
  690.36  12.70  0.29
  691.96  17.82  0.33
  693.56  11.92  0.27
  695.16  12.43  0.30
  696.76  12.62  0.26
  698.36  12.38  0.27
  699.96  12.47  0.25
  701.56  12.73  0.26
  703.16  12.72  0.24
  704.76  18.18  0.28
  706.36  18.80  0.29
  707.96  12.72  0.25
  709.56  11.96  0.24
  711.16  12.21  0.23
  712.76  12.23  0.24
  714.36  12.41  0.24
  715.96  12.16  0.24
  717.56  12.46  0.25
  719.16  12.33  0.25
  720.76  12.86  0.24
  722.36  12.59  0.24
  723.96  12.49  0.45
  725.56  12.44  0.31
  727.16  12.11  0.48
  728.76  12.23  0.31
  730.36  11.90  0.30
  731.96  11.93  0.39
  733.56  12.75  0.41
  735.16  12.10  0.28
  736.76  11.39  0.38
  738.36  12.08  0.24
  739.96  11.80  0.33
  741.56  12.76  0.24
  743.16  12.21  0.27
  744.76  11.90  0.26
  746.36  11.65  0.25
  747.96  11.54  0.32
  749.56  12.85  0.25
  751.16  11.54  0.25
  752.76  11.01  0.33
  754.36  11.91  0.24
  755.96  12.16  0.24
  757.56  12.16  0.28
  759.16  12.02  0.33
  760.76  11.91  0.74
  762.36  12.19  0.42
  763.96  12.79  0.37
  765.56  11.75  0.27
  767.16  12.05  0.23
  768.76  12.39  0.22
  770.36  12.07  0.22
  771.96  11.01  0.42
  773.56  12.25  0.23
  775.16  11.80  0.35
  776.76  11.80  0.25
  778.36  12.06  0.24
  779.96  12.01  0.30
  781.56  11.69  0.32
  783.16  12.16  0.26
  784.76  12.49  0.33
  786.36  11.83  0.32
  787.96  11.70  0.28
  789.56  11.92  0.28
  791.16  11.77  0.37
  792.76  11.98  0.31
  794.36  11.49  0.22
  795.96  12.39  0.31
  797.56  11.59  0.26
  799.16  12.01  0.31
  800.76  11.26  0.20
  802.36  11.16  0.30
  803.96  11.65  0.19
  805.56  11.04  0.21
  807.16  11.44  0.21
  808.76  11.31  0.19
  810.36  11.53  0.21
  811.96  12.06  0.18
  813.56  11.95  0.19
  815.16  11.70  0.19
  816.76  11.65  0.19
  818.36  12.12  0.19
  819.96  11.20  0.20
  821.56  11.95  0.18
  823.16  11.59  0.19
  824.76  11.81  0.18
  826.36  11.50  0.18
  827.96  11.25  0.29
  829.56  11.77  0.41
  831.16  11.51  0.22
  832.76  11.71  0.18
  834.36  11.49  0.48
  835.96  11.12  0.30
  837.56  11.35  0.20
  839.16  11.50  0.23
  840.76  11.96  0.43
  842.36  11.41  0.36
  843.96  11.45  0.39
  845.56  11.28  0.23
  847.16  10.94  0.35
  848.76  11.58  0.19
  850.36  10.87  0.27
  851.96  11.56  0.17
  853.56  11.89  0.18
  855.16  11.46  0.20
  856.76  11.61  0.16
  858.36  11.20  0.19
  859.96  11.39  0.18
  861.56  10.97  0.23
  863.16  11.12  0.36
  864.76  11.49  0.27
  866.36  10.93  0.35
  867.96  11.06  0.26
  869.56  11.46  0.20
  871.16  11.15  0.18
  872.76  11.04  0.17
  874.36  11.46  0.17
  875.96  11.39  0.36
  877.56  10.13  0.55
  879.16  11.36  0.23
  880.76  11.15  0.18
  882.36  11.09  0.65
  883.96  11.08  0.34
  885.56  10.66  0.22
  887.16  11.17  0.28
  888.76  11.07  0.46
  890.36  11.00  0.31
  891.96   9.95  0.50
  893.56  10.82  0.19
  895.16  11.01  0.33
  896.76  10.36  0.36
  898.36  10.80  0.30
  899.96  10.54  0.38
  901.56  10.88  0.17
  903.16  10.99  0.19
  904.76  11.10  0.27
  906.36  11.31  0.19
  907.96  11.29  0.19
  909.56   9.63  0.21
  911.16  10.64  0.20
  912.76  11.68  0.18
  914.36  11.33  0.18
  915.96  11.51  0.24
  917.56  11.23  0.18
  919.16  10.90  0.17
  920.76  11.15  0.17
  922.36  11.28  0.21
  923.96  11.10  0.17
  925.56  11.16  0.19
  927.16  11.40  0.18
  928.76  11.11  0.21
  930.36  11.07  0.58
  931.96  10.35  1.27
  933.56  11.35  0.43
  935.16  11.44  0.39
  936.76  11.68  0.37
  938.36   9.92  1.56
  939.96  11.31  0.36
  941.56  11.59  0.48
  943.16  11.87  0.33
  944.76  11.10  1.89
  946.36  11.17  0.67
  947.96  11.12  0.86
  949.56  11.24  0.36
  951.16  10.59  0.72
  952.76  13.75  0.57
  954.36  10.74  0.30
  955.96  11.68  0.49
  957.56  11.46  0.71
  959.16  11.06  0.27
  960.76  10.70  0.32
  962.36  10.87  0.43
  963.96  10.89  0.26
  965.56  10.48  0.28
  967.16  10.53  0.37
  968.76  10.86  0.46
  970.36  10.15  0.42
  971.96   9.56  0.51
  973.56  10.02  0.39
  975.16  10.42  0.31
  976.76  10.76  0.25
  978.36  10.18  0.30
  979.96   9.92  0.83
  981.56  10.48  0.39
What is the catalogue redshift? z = 0.05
